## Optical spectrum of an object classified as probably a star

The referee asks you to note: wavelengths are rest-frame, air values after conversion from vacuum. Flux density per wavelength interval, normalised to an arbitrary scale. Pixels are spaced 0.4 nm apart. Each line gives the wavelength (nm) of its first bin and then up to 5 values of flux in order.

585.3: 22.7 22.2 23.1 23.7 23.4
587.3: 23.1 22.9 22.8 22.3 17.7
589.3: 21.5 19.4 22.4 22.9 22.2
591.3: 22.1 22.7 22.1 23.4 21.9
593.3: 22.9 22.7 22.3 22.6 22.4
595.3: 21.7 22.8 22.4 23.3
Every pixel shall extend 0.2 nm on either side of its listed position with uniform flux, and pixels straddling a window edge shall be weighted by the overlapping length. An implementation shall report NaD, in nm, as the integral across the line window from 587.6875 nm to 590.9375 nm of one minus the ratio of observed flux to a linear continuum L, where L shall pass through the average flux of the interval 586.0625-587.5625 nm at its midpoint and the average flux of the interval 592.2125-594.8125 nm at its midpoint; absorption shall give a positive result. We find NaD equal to 0.23 nm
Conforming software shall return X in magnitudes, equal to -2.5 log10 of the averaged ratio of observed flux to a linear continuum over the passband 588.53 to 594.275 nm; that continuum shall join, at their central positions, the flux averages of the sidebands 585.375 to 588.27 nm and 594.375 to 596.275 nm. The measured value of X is 0.04 mag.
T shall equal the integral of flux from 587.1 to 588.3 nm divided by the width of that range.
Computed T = 22.9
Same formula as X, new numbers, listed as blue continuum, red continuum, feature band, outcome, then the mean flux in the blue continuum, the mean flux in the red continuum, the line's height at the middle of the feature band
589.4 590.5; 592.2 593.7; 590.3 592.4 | -0.02 mag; 21.3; 22.7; 22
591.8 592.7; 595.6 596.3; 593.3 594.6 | 0.00 mag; 22.7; 22.6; 22.7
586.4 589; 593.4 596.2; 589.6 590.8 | 0.03 mag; 22.4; 22.4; 22.4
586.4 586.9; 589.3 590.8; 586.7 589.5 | 0.04 mag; 23.6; 21.6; 22.7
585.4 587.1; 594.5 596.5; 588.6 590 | 0.15 mag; 23.1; 22.4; 22.9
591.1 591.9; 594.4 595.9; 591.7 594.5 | -0.01 mag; 22.4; 22.4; 22.4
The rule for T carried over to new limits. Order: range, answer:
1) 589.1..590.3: 21.1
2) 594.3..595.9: 22.4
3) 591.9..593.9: 22.6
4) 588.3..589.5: 20.5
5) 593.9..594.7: 22.5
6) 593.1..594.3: 22.6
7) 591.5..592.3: 22.4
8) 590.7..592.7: 22.5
